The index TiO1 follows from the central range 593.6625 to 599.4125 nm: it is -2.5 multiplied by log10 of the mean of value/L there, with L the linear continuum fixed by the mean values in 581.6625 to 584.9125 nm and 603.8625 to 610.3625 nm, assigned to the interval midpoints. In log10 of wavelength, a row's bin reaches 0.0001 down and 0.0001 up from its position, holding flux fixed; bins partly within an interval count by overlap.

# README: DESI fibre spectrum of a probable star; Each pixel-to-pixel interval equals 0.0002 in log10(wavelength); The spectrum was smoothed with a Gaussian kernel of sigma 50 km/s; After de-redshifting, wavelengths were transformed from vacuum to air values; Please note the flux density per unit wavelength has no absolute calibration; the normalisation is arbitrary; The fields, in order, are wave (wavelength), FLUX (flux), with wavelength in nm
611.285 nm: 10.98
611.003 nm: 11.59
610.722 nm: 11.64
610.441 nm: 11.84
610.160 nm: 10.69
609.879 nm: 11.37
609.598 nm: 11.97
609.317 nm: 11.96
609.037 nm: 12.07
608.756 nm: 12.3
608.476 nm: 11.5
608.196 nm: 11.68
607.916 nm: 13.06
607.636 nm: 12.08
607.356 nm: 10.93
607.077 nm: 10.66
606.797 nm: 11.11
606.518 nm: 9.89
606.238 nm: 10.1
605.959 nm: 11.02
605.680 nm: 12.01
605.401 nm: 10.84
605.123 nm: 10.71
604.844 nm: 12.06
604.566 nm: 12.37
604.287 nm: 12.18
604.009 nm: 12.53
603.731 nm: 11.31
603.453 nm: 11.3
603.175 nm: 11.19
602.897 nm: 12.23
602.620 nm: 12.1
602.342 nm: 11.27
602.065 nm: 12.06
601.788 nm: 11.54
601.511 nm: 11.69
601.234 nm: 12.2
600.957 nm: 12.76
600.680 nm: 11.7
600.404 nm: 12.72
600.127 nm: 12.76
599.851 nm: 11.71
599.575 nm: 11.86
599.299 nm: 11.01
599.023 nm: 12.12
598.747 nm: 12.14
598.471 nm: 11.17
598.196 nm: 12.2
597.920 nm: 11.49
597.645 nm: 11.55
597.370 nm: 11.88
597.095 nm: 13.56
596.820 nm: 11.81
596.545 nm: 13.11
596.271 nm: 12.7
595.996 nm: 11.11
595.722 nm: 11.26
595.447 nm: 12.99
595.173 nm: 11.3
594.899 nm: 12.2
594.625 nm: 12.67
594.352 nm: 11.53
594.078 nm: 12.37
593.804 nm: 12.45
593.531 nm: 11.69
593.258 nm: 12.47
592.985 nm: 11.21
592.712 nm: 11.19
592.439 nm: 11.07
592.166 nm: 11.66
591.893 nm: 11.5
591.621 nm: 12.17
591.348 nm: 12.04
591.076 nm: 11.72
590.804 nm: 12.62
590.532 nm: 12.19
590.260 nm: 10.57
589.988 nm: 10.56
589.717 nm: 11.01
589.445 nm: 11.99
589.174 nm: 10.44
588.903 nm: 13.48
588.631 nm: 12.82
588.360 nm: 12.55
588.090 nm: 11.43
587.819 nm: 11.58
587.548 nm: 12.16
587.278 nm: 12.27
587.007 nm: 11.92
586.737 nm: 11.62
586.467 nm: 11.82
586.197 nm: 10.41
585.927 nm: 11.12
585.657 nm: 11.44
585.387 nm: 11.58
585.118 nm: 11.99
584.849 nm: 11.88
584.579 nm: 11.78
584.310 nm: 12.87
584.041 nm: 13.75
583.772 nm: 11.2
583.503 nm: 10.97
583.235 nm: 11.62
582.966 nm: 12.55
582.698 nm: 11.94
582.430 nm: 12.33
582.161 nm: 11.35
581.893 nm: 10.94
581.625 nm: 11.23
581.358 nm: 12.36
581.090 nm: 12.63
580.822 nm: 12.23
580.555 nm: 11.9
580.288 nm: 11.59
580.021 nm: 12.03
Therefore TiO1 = -0.03 mag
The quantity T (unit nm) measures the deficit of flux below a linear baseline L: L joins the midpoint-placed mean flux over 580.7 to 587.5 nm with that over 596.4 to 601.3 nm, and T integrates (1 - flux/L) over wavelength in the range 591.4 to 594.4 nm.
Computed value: 0.06 nm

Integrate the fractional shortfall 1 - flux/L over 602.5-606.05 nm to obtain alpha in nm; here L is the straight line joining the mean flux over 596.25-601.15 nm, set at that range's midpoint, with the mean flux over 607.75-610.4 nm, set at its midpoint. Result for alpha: 0.084 nm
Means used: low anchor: 12.1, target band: 11.7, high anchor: 11.8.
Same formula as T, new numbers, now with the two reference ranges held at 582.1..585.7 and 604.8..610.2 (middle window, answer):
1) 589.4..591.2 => 0.05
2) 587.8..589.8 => -0.02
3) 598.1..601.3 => -0.12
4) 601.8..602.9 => -0.03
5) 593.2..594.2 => -0.04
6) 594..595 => -0.04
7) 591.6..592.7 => 0.03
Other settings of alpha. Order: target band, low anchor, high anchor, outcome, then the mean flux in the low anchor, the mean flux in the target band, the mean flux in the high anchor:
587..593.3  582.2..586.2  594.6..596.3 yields 0.08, 11.9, 11.8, 11.9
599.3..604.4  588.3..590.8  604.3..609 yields -0.18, 11.8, 11.9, 11.4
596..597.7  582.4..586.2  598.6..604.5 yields -0.07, 11.9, 12.4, 11.9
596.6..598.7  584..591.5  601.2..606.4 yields -0.06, 11.8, 12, 11.6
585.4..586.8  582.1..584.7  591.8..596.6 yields 0.08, 12.1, 11.3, 11.9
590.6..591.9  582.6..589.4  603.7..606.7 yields -0.04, 11.9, 12.1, 11.4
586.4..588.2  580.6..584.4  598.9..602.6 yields 0.02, 12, 11.8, 12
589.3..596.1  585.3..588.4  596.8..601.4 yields 0.05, 11.6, 11.7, 12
